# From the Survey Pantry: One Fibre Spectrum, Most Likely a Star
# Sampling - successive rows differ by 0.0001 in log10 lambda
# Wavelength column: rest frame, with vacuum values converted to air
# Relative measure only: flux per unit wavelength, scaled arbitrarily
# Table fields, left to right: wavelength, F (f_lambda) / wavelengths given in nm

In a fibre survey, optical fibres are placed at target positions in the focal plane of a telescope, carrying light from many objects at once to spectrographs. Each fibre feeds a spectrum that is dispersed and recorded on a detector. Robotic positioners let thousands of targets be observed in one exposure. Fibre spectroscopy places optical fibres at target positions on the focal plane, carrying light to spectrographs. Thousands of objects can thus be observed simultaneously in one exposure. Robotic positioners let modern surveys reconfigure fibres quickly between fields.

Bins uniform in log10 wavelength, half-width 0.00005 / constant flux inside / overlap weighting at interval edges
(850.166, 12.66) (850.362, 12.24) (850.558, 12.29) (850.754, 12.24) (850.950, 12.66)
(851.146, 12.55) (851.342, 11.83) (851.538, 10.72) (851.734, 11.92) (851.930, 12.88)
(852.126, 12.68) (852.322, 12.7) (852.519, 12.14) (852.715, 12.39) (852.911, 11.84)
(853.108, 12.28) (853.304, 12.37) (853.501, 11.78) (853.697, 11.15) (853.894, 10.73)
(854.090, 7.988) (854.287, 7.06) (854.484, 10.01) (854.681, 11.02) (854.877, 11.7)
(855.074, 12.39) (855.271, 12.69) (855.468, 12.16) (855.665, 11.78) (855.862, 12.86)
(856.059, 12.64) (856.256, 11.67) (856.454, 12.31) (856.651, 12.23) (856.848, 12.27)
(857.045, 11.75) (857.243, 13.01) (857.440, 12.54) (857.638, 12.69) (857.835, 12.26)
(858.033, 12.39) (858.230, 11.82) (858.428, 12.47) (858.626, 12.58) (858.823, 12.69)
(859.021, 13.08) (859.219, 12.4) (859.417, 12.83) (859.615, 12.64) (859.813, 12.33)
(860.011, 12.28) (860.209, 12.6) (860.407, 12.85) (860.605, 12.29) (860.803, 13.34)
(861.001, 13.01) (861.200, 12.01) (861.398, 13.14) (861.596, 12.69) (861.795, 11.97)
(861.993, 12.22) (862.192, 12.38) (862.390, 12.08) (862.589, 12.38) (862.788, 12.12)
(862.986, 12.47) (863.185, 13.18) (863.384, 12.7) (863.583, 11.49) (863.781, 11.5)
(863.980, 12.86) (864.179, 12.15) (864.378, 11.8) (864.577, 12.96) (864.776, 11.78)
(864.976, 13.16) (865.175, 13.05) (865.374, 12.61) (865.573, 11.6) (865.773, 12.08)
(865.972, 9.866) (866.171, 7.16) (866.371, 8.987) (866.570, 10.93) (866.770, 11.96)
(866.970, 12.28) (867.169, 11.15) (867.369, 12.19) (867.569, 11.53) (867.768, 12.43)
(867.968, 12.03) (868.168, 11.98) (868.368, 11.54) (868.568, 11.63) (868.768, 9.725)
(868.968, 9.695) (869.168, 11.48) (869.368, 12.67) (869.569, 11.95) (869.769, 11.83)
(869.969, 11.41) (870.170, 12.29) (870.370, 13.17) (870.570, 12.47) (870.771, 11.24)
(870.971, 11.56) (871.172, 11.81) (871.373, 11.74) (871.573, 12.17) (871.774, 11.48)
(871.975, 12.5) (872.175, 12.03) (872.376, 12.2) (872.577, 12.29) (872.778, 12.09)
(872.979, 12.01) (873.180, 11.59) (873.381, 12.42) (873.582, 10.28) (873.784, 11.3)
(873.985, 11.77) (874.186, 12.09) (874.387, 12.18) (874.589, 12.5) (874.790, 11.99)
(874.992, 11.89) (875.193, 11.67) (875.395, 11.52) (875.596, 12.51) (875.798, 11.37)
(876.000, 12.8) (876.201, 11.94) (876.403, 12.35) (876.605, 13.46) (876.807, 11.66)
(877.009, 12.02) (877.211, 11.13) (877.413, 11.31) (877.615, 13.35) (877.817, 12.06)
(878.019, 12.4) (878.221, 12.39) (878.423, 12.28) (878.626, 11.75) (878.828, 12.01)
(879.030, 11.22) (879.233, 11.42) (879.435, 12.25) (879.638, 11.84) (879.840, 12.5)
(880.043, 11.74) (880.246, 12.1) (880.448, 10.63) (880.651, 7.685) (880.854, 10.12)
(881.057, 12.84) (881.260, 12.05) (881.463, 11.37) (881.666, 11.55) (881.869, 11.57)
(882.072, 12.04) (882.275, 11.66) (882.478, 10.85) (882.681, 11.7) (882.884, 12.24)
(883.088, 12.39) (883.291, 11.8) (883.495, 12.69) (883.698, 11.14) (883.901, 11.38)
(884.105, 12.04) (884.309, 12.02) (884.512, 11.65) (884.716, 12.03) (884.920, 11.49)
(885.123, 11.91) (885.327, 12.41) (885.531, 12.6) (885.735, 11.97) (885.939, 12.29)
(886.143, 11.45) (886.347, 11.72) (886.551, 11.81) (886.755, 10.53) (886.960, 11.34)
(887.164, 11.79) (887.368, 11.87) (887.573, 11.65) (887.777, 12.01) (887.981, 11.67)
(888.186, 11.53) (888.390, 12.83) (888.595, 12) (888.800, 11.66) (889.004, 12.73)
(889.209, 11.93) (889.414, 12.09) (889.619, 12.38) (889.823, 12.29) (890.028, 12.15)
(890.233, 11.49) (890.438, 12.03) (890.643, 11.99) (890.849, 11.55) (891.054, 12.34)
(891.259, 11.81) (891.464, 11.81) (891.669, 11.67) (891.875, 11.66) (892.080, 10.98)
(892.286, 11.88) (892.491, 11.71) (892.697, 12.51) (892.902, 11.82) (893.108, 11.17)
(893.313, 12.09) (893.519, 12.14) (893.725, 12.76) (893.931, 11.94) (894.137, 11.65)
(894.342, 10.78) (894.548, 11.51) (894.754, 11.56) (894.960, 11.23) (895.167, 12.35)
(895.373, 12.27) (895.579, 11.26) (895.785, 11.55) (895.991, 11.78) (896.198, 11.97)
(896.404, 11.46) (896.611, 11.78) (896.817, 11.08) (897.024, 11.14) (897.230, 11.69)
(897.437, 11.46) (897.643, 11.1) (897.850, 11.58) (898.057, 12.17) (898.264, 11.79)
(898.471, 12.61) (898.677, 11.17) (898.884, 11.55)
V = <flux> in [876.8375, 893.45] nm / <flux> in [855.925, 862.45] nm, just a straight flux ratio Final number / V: 0.9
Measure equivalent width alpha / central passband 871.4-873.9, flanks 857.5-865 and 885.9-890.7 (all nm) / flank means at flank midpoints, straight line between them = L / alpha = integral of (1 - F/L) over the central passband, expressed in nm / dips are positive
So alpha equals 0.072 nm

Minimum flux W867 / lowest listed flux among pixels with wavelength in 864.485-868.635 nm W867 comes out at 7.16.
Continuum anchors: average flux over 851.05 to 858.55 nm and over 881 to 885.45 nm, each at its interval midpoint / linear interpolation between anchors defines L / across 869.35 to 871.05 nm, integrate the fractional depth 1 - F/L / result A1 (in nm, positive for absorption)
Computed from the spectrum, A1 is -0.03 nm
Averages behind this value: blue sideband 11.8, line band 12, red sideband 11.9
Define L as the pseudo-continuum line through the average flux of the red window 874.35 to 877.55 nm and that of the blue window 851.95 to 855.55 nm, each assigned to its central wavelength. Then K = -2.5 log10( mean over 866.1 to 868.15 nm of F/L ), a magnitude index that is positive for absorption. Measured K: 0.06 mag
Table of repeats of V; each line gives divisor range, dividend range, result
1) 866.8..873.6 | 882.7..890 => 1.01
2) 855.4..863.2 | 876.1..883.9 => 0.95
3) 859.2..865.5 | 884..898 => 0.95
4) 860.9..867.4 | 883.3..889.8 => 1.00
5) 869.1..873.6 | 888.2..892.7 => 1.00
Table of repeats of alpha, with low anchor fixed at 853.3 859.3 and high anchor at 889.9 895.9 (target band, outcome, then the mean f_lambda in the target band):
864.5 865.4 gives -0.07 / 12.7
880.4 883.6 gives 0.09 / 11.5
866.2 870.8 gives 0.11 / 11.5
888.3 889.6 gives -0.05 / 12.2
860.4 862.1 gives -0.11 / 12.6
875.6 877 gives -0.06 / 12.3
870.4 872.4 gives -0.03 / 12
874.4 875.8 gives -0.02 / 12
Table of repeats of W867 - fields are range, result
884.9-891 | 10.53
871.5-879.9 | 10.28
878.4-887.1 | 7.685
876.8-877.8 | 11.13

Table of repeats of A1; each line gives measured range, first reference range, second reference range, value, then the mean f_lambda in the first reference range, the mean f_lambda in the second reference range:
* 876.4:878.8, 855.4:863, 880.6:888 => -0.06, 12.4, 11.7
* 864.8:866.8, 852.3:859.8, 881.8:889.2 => 0.13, 11.9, 11.8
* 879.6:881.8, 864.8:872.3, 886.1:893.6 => 0.08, 11.6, 11.8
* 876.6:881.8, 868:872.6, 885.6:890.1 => 0.06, 11.8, 11.9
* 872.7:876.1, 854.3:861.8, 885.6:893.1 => 0.05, 12.3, 11.9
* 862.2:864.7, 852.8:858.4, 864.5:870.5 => -0.15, 11.7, 11.6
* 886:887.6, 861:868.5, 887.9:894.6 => 0.05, 11.9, 11.9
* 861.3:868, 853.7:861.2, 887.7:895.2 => 0.05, 12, 11.9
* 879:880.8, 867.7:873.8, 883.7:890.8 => 0.09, 11.8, 11.9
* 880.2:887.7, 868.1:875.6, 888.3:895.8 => 0.14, 11.8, 11.9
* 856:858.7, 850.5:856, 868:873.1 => -0.14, 11.7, 11.8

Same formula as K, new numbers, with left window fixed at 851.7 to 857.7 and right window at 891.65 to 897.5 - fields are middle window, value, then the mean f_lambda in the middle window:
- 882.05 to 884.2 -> -0.01 mag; 11.8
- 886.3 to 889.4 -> -0.01 mag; 11.8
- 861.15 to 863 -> -0.05 mag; 12.4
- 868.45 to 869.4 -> 0.08 mag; 10.9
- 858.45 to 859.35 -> -0.08 mag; 12.7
